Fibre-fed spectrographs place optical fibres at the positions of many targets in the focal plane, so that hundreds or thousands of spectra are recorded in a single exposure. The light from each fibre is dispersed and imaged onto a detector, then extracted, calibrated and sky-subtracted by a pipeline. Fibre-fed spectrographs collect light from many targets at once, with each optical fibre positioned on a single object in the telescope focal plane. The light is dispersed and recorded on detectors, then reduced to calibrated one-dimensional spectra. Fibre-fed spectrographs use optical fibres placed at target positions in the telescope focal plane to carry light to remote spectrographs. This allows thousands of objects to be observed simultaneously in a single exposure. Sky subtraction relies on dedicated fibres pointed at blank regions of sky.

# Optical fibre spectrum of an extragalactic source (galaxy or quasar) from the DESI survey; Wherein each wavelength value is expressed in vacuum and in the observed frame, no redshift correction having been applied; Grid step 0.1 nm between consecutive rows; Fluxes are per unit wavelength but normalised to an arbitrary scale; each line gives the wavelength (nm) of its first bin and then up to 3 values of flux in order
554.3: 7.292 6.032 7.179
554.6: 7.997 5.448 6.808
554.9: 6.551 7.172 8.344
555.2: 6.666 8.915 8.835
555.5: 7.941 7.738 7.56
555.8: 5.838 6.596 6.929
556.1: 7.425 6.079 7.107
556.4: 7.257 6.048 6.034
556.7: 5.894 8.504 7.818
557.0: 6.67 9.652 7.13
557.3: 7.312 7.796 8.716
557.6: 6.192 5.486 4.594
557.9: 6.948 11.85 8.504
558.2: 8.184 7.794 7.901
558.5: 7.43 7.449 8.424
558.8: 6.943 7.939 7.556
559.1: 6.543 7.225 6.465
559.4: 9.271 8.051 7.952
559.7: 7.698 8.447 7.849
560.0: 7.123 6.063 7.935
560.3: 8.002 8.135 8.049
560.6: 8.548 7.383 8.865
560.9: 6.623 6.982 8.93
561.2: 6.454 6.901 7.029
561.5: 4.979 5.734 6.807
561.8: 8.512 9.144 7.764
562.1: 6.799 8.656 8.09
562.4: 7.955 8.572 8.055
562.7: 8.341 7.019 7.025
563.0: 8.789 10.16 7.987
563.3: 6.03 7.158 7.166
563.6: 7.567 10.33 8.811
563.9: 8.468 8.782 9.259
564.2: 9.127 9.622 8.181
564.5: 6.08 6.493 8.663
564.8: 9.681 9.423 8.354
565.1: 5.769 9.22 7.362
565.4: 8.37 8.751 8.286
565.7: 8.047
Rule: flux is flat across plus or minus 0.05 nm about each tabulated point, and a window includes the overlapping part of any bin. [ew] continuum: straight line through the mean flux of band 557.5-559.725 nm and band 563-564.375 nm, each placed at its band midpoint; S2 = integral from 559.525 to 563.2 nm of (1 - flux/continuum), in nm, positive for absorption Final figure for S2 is 0.17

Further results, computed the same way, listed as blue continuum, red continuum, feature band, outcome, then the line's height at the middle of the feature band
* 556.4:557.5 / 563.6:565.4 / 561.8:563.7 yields 0.043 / 8.17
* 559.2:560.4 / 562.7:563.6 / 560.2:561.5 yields 0.024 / 7.71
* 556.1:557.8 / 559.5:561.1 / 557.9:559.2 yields -0.105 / 7.38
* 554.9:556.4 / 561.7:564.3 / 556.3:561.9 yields 0.196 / 7.75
